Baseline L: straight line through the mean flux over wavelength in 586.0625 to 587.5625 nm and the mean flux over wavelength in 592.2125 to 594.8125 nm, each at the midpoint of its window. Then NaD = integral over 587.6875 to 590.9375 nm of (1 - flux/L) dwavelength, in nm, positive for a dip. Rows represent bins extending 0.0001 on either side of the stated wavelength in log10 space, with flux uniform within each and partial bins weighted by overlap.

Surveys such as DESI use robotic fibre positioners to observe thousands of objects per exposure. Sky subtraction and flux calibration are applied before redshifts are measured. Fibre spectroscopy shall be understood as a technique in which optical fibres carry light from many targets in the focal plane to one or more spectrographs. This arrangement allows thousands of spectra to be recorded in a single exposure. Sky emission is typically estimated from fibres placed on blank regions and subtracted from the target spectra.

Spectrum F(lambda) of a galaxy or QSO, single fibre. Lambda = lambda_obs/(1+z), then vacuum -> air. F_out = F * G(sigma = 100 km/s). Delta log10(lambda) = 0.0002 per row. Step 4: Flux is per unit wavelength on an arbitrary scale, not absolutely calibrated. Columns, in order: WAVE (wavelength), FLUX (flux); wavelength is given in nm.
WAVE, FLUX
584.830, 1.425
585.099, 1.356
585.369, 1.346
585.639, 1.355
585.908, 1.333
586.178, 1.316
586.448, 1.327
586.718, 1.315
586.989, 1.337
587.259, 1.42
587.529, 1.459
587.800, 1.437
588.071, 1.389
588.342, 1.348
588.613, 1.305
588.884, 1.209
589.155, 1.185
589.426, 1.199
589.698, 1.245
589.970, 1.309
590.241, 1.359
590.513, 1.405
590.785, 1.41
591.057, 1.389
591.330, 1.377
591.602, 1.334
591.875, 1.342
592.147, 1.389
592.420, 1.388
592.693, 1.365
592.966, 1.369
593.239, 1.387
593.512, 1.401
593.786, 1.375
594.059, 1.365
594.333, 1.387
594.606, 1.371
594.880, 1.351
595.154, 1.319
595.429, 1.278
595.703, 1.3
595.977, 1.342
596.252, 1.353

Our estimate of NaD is 0.12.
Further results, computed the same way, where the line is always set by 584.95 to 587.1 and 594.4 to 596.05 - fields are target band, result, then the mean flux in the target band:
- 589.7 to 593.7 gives -0.11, 1.37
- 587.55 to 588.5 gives -0.04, 1.4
